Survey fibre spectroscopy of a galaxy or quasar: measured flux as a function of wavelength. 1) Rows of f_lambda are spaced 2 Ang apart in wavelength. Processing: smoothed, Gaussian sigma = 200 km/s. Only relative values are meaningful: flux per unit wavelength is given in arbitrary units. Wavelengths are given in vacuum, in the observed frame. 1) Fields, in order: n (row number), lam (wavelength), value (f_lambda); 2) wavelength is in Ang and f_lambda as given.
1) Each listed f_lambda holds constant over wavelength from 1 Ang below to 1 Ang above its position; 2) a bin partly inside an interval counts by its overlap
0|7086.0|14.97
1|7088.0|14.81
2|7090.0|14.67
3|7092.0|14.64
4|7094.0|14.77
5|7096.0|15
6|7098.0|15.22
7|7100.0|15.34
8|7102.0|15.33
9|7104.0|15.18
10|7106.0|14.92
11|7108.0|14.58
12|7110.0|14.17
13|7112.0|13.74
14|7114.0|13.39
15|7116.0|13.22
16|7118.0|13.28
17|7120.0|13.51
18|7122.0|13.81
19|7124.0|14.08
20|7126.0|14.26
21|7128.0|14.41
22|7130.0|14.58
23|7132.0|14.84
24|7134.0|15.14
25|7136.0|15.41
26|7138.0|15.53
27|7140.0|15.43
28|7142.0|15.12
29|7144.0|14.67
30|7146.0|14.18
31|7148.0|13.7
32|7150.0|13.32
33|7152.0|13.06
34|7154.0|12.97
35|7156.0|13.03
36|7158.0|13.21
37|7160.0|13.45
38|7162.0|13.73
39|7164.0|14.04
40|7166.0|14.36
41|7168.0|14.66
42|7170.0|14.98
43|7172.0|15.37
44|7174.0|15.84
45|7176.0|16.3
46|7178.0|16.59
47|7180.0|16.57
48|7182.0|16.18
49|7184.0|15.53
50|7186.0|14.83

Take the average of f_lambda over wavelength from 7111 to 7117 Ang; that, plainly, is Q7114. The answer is 13.5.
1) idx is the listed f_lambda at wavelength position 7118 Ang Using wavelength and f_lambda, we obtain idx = 13.28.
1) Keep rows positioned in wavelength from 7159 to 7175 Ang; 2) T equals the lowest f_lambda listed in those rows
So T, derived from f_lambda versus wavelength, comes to 13.45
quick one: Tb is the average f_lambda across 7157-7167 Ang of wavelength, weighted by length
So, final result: 13.8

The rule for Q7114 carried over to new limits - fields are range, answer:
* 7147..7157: 13.2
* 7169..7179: 15.8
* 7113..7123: 13.4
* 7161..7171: 14.4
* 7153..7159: 13.1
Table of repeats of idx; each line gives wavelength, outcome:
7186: 14.83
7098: 15.22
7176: 16.3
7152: 13.06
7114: 13.39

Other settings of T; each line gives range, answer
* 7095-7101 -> 15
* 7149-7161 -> 12.97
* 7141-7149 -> 13.7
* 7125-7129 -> 14.26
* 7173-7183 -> 15.84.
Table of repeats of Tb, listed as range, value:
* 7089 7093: 14.7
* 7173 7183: 16.3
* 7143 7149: 14.2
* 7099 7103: 15.3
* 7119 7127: 13.9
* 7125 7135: 14.6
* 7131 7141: 15.3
